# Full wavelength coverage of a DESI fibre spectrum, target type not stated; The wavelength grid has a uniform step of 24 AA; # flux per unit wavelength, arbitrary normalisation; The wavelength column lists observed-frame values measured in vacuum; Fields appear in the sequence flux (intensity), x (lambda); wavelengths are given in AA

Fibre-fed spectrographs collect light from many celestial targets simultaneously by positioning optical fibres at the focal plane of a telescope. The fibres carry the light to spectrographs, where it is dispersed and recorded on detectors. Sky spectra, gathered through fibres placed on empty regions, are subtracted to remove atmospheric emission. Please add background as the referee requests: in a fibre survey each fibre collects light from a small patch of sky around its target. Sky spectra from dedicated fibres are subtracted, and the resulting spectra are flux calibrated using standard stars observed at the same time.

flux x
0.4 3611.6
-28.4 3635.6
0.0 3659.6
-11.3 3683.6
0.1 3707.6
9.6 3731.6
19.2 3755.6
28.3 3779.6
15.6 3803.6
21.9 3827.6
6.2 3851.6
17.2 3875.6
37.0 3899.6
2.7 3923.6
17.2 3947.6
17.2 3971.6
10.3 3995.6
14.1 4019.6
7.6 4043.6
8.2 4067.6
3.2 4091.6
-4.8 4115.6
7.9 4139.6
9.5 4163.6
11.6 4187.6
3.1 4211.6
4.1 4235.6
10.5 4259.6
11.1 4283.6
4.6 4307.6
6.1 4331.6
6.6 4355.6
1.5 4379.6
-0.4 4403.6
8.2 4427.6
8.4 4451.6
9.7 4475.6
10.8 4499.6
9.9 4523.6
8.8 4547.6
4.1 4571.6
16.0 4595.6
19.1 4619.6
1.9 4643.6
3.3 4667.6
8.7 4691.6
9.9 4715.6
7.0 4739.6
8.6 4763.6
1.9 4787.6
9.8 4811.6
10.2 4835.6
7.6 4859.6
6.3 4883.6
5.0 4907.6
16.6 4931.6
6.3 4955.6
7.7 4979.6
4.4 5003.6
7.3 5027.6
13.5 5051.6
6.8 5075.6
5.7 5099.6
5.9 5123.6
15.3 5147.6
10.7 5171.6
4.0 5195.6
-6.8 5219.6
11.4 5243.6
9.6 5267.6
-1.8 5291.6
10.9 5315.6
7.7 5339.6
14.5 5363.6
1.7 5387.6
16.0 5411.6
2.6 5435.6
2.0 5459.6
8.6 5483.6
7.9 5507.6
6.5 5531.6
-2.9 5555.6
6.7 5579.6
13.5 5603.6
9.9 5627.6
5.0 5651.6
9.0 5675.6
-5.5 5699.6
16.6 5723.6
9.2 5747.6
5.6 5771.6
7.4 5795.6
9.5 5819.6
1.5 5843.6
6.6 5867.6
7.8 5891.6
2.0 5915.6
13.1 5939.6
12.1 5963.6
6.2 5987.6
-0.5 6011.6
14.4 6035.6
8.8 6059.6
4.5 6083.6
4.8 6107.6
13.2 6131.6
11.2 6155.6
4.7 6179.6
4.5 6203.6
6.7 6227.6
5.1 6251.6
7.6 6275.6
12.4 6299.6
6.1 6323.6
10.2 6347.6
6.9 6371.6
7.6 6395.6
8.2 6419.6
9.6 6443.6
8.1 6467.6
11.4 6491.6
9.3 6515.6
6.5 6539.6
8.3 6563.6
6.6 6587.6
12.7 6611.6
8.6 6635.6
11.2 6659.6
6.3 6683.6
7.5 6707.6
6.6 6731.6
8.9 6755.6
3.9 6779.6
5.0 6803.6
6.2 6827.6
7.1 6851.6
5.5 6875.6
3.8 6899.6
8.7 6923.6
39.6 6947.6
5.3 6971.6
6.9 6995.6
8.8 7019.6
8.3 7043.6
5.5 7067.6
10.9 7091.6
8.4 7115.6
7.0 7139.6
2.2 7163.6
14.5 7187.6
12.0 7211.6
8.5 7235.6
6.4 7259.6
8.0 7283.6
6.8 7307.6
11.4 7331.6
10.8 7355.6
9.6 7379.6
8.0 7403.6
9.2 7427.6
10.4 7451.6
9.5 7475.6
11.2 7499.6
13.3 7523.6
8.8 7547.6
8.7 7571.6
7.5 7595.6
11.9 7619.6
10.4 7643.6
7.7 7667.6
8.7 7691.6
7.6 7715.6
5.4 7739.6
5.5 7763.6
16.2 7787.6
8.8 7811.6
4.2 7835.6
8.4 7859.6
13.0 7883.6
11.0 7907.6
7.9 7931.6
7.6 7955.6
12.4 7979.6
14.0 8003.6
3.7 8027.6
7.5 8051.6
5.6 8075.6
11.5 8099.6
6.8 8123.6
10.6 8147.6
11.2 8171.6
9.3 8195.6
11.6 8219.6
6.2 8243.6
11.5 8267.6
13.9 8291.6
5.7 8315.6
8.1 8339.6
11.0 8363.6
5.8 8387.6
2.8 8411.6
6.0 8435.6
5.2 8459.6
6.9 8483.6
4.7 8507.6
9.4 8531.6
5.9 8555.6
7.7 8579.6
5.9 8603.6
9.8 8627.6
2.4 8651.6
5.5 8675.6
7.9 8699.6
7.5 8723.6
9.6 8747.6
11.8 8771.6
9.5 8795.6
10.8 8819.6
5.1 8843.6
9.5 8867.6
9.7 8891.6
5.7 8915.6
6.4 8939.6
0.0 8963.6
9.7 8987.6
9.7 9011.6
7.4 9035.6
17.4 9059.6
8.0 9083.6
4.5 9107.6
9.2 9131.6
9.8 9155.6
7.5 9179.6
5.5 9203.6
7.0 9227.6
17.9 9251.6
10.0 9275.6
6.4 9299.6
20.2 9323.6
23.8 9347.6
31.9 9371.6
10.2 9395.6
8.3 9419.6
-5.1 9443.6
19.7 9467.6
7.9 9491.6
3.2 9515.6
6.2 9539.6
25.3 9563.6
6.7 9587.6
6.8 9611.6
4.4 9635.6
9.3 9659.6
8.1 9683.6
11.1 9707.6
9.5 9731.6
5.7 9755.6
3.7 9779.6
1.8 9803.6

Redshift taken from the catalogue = 0.865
